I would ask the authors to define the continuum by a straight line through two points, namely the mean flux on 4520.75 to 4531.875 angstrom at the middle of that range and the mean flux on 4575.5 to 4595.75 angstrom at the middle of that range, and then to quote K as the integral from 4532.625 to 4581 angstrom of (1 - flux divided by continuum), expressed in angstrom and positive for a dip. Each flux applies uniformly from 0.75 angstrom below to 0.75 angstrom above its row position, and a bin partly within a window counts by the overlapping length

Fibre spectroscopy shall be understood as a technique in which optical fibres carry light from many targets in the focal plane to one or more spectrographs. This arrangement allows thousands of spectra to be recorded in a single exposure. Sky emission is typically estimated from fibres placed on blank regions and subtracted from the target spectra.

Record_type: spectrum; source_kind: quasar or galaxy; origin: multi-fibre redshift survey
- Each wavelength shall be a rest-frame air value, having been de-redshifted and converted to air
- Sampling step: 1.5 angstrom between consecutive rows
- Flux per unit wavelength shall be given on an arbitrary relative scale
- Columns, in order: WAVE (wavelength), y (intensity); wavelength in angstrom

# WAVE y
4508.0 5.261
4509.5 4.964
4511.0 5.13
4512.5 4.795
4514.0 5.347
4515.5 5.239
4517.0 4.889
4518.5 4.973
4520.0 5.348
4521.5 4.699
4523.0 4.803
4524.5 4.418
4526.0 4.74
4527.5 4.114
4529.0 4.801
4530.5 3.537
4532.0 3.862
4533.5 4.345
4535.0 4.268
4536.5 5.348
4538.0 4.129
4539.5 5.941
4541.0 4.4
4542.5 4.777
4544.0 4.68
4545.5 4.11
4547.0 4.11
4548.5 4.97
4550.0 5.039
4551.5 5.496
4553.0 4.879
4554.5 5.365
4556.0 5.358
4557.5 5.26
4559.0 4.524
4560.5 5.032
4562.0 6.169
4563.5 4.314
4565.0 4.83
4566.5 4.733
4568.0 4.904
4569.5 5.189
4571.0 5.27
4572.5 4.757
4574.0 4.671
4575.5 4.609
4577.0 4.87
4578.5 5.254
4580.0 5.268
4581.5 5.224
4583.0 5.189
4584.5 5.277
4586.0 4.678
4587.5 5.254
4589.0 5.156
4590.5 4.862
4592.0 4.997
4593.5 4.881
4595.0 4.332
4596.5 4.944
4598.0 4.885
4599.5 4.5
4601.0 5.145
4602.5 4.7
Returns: -1.9 angstrom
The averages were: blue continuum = 4.41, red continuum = 5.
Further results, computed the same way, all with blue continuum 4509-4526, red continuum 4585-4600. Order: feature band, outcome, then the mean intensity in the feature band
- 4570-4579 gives 0.0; 4.9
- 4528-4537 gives 1.1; 4.33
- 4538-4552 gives 0.4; 4.79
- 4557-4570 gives -0.2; 4.99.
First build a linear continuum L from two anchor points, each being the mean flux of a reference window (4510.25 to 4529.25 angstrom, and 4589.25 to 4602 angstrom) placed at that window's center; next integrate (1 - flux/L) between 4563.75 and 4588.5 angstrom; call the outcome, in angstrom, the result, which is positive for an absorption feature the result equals -0.7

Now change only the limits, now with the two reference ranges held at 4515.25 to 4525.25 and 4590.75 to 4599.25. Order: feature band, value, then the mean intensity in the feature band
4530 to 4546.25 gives 1.21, 4.51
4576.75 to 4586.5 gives -0.65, 5.13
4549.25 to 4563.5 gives -1.01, 5.19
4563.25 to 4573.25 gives -0.11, 4.88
